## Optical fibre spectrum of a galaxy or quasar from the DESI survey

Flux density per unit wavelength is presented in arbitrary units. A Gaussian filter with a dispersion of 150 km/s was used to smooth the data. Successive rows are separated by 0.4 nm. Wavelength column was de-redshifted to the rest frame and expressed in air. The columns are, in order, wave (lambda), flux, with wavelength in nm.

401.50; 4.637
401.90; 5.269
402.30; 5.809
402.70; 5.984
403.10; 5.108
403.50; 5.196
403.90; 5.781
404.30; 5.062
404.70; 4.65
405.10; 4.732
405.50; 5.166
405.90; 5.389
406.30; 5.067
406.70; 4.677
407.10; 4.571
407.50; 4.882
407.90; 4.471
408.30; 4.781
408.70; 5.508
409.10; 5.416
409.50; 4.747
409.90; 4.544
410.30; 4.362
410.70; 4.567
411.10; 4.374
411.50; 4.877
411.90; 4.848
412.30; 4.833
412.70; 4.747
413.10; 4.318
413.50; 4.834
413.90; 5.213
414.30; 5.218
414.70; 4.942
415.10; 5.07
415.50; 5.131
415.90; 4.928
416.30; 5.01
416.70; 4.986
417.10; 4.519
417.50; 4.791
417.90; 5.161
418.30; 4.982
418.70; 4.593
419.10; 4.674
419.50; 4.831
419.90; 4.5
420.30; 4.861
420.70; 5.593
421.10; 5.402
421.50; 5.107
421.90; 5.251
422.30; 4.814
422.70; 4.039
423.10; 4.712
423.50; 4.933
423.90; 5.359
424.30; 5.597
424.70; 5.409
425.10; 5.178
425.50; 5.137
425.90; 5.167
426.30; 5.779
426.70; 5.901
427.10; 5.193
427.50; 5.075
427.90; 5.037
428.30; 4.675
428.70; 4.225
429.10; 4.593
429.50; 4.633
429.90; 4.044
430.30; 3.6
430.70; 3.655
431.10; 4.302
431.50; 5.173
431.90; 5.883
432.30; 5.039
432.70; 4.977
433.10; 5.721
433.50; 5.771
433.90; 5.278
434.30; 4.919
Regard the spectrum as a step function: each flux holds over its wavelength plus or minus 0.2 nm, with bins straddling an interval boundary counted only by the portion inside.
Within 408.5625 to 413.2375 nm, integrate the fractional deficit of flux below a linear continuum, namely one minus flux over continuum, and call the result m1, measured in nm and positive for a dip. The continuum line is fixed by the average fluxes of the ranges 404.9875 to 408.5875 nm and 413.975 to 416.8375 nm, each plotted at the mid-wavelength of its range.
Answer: 0.190 nm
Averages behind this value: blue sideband 4.88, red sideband 5.05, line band 4.76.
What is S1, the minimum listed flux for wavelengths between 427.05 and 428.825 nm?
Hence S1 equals 4.225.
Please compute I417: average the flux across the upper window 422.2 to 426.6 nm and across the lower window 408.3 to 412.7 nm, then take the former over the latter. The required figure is 1.1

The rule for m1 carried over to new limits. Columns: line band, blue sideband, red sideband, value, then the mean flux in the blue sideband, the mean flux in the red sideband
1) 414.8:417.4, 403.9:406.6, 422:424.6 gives 0.03 nm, 5.06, 4.94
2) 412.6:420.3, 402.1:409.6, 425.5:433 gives 0.19 nm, 5.11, 4.85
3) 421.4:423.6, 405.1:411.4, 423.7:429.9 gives 0.11 nm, 4.83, 5.1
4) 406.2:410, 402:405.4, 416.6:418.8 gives 0.20 nm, 5.29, 4.84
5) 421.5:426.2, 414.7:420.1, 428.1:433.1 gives -0.33 nm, 4.86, 4.61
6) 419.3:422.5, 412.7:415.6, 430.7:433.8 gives -0.01 nm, 4.94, 5.16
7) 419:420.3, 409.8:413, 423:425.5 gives 0.08 nm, 4.64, 5.21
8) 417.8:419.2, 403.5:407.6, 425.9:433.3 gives 0.03 nm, 5.01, 4.87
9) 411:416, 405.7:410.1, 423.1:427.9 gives 0.16 nm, 4.91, 5.3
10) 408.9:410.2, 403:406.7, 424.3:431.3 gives 0.05 nm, 5.1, 4.82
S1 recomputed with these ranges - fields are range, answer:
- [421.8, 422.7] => 4.039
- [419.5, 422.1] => 4.5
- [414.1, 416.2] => 4.928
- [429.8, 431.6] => 3.6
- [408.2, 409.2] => 4.781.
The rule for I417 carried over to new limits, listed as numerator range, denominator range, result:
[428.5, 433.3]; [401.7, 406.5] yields 0.88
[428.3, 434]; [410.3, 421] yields 0.98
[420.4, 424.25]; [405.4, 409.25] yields 1.01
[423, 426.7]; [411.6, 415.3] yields 1.08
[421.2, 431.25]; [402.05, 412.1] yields 0.98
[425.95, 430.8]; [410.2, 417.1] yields 0.98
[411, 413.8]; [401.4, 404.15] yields 0.87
